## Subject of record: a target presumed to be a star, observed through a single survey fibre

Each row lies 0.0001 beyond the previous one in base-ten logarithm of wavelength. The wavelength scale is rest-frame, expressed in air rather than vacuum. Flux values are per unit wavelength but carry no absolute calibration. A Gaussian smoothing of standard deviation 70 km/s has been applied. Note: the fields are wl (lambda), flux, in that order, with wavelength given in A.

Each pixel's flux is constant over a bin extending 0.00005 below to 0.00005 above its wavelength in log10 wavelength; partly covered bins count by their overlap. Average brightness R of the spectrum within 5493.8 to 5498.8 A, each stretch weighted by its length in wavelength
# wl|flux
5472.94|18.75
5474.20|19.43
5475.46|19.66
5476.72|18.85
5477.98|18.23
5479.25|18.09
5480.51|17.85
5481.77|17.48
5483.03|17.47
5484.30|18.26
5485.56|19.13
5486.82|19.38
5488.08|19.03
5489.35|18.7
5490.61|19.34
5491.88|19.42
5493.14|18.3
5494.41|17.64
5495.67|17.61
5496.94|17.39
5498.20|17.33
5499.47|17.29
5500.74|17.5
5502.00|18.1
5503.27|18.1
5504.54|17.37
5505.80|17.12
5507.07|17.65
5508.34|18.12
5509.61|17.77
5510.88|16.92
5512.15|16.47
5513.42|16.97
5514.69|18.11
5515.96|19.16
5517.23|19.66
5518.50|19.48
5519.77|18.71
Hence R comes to 17.5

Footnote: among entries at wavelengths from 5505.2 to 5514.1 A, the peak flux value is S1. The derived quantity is 18.12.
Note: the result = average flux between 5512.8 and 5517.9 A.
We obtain 18.5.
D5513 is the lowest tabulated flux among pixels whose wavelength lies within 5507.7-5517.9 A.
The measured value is 16.47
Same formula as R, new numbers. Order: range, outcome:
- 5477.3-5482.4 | 17.9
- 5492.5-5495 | 18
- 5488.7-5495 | 18.7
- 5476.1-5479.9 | 18.4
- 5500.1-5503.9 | 17.9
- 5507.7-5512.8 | 17.3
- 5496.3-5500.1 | 17.3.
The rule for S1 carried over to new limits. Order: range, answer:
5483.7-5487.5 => 19.38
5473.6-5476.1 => 19.66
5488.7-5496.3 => 19.42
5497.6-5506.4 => 18.1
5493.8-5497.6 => 17.64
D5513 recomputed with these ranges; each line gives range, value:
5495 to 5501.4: 17.29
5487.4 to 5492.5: 18.7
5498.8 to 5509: 17.12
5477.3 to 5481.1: 17.85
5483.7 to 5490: 18.26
